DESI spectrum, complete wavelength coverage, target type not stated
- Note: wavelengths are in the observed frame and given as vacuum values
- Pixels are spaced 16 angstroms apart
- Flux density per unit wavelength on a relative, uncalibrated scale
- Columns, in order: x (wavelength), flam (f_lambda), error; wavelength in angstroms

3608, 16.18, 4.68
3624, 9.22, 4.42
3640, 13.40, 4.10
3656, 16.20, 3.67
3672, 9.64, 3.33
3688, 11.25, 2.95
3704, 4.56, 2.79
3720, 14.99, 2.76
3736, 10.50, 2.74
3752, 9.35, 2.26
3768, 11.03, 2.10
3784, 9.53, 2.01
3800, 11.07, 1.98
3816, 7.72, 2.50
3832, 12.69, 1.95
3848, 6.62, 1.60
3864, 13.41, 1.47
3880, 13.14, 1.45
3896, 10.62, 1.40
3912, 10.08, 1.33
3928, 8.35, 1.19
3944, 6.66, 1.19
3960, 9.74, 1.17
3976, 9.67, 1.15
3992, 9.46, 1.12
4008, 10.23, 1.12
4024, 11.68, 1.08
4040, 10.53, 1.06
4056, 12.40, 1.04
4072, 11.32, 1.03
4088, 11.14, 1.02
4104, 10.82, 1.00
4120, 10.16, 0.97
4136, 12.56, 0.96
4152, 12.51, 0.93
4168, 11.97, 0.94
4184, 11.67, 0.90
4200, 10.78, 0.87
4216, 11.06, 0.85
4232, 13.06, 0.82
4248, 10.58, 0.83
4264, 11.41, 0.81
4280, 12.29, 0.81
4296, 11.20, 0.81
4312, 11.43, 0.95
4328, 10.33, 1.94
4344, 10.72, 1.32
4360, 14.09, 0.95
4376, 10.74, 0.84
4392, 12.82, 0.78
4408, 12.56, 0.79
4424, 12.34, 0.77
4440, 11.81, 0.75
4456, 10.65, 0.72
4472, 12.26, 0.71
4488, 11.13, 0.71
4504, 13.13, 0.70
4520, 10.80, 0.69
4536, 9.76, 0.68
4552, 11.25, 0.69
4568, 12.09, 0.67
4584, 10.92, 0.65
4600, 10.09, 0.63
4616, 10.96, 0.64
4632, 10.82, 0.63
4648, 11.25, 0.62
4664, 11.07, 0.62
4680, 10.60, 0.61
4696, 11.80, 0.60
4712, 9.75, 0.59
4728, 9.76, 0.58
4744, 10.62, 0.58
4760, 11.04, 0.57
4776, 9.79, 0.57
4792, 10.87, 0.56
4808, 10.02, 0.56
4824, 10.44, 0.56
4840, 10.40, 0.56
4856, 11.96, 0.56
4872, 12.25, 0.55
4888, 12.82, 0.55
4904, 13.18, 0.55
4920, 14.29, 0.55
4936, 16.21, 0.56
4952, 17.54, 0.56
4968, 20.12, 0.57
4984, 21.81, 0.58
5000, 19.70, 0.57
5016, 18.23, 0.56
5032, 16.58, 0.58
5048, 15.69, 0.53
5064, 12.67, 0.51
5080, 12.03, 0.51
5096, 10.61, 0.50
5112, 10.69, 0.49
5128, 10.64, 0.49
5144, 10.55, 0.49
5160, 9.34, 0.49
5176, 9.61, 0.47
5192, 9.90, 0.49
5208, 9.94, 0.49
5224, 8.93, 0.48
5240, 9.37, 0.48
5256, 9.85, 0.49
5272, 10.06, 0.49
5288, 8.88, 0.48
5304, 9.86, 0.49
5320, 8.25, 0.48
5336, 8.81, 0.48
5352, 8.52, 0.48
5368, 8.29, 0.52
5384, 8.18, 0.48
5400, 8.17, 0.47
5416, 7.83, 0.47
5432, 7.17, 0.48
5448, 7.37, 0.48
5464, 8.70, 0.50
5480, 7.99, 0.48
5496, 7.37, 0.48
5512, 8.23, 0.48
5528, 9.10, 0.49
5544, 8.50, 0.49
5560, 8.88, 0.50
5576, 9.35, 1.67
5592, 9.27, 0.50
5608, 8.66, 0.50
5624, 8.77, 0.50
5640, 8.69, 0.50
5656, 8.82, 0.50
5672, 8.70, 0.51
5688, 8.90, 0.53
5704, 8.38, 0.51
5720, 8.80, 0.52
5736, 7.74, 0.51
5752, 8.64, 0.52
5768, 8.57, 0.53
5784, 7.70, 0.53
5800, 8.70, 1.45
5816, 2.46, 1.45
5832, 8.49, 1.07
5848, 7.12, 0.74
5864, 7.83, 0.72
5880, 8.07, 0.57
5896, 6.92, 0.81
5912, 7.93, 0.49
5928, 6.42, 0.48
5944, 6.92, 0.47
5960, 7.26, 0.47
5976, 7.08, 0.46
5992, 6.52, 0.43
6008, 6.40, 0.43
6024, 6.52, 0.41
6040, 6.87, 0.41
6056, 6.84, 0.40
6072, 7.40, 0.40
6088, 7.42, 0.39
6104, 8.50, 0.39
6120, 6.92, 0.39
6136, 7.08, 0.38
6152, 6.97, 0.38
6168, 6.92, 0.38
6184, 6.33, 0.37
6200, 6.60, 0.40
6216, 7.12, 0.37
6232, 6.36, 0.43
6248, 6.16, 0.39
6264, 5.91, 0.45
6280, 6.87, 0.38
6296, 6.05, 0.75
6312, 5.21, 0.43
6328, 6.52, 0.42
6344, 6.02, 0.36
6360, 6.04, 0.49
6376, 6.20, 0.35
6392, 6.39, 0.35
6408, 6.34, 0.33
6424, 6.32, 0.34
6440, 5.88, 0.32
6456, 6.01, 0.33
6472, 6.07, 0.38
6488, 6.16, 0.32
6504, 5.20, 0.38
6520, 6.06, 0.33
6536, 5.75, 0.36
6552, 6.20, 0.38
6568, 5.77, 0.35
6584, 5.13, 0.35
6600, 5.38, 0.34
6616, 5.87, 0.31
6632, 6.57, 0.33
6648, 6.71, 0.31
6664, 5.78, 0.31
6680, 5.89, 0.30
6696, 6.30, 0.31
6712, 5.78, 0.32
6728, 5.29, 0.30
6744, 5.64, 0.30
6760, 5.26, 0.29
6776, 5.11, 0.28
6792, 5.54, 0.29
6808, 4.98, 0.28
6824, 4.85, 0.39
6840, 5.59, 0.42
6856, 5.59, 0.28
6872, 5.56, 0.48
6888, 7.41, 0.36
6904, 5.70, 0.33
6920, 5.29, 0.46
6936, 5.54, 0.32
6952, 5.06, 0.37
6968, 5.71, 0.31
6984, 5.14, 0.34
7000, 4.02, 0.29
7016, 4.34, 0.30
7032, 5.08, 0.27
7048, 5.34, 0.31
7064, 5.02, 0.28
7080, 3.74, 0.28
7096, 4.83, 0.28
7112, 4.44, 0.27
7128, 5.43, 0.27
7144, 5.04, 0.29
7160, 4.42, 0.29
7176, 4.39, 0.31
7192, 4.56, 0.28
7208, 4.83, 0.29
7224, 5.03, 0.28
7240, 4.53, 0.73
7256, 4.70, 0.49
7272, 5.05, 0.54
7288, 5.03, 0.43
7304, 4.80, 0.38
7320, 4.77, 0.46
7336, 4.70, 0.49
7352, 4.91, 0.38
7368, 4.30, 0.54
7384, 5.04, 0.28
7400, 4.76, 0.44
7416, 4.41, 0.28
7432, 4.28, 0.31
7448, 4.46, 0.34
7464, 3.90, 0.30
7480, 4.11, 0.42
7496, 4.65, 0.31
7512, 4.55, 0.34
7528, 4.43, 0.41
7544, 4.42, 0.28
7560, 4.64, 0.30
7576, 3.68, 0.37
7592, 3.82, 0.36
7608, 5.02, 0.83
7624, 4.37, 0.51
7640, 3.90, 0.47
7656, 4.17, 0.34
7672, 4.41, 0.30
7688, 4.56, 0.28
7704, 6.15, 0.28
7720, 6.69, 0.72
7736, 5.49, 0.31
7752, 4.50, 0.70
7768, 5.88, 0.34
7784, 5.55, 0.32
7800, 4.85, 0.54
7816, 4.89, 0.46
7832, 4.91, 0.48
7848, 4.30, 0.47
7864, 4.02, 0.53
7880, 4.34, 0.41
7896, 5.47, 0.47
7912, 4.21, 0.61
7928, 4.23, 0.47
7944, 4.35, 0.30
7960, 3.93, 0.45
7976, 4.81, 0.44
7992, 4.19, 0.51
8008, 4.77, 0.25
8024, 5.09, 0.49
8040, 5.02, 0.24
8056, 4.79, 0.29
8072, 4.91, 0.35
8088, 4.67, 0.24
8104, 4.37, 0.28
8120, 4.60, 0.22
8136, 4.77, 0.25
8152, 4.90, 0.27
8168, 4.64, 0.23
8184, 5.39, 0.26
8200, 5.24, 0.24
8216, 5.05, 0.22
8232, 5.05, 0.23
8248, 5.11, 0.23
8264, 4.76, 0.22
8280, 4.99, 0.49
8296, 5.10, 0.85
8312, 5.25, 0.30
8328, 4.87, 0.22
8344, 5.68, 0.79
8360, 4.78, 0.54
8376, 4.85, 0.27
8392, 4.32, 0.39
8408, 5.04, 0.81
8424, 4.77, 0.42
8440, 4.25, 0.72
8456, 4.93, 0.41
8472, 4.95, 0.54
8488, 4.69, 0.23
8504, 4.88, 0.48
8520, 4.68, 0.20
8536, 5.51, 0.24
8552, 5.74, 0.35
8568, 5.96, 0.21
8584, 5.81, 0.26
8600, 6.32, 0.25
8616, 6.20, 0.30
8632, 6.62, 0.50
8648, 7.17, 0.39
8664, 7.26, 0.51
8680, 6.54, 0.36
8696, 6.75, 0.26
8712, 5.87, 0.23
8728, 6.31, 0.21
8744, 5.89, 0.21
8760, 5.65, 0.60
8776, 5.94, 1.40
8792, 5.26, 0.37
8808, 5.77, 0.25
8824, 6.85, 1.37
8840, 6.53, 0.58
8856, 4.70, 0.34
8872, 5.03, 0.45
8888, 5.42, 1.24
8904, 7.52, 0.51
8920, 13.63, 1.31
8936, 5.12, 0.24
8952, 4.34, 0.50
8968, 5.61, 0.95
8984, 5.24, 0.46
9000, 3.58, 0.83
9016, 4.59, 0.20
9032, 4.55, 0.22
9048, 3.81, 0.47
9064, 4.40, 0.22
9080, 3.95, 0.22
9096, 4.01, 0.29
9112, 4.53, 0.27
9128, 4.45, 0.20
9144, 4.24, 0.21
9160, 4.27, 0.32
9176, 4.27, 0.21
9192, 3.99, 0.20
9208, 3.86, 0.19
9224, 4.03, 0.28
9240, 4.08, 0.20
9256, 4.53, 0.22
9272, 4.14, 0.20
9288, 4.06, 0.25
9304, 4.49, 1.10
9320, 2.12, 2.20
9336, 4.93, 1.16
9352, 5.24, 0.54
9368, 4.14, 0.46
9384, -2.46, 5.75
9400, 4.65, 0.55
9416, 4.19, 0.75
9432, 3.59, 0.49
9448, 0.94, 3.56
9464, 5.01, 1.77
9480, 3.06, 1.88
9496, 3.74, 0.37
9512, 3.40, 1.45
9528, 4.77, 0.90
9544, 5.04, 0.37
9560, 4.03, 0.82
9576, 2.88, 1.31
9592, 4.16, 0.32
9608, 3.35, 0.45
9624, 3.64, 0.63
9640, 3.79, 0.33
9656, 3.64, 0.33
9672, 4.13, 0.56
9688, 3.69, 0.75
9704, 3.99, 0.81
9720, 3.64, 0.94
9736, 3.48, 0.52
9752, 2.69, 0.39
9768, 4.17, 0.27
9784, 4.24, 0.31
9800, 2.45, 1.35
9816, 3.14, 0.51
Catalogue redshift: 0.781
